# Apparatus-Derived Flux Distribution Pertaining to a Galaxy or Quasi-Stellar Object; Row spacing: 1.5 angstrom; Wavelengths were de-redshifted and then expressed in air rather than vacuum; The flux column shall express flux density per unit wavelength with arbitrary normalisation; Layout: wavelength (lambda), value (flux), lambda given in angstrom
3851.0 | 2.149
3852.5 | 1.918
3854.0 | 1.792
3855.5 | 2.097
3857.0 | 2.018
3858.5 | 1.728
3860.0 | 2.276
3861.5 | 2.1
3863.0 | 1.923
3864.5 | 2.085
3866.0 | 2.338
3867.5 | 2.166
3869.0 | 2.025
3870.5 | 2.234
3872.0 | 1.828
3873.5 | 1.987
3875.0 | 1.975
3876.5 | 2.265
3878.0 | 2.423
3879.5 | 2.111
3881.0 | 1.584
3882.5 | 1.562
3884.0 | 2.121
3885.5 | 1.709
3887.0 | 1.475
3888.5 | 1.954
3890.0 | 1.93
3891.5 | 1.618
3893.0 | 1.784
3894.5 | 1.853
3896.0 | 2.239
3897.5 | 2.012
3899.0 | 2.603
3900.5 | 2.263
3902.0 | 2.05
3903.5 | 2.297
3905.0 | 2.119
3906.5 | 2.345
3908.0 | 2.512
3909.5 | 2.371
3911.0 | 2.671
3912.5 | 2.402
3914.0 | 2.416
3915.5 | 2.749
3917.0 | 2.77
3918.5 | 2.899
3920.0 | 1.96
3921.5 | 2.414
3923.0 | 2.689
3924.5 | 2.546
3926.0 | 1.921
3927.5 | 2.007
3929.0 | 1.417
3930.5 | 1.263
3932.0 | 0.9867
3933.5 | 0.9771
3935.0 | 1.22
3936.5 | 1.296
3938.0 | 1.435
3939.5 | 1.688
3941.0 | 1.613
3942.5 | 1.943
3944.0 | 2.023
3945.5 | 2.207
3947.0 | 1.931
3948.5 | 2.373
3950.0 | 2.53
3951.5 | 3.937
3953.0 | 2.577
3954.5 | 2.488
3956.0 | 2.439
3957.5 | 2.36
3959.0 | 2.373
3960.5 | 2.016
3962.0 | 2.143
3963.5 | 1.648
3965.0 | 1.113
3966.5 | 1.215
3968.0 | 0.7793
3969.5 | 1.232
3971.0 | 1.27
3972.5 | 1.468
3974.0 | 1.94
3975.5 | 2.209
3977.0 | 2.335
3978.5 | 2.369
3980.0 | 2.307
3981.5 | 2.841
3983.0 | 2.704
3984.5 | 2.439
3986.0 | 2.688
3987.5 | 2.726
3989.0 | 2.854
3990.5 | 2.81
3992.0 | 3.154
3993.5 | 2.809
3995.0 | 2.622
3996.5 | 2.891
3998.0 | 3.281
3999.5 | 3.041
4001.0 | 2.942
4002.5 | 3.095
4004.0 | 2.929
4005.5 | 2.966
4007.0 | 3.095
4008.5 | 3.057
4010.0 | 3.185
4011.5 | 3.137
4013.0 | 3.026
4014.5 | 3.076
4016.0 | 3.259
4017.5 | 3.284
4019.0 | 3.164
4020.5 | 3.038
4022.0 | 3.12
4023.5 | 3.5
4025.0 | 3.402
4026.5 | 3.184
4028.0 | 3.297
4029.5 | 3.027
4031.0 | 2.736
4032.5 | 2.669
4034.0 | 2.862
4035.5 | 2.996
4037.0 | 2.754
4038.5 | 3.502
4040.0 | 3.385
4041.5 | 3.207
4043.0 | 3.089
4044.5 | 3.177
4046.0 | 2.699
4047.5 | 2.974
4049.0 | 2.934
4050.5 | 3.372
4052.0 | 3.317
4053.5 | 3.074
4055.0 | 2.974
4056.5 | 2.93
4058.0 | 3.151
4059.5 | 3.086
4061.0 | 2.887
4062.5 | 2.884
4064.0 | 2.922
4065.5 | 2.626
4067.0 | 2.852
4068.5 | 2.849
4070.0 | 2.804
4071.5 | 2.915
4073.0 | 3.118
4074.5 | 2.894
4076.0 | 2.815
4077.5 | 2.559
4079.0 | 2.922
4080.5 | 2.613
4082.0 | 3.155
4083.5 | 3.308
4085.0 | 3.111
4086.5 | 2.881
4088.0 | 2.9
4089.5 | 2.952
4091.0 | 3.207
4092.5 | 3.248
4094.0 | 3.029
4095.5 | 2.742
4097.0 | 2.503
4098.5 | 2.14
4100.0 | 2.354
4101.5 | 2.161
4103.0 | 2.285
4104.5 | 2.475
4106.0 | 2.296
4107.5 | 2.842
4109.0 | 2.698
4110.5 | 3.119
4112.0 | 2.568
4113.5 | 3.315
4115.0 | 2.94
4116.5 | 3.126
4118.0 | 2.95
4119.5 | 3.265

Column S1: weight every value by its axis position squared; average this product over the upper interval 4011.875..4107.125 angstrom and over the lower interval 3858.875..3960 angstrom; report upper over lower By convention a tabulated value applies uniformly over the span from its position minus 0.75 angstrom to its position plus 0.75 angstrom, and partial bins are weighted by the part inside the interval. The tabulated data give 1.51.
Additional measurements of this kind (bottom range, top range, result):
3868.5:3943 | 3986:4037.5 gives 1.59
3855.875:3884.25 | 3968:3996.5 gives 1.22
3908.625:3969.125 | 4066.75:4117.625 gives 1.49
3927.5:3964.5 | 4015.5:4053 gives 1.67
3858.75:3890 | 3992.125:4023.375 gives 1.64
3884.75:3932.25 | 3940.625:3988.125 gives 1.02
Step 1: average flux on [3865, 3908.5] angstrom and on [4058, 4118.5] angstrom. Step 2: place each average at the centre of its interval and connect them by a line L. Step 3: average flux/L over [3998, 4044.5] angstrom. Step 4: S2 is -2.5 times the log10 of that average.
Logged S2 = -0.21 mag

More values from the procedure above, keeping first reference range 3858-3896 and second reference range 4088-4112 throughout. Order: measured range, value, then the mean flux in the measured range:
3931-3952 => 0.186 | 1.84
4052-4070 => -0.155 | 2.94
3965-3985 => 0.203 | 1.89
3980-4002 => -0.210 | 2.83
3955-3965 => 0.069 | 2.09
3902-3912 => -0.146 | 2.36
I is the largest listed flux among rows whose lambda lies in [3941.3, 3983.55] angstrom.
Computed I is 3.937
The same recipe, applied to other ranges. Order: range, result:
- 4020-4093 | 3.502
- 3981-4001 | 3.281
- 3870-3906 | 2.603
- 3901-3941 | 2.899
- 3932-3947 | 2.207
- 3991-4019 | 3.284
